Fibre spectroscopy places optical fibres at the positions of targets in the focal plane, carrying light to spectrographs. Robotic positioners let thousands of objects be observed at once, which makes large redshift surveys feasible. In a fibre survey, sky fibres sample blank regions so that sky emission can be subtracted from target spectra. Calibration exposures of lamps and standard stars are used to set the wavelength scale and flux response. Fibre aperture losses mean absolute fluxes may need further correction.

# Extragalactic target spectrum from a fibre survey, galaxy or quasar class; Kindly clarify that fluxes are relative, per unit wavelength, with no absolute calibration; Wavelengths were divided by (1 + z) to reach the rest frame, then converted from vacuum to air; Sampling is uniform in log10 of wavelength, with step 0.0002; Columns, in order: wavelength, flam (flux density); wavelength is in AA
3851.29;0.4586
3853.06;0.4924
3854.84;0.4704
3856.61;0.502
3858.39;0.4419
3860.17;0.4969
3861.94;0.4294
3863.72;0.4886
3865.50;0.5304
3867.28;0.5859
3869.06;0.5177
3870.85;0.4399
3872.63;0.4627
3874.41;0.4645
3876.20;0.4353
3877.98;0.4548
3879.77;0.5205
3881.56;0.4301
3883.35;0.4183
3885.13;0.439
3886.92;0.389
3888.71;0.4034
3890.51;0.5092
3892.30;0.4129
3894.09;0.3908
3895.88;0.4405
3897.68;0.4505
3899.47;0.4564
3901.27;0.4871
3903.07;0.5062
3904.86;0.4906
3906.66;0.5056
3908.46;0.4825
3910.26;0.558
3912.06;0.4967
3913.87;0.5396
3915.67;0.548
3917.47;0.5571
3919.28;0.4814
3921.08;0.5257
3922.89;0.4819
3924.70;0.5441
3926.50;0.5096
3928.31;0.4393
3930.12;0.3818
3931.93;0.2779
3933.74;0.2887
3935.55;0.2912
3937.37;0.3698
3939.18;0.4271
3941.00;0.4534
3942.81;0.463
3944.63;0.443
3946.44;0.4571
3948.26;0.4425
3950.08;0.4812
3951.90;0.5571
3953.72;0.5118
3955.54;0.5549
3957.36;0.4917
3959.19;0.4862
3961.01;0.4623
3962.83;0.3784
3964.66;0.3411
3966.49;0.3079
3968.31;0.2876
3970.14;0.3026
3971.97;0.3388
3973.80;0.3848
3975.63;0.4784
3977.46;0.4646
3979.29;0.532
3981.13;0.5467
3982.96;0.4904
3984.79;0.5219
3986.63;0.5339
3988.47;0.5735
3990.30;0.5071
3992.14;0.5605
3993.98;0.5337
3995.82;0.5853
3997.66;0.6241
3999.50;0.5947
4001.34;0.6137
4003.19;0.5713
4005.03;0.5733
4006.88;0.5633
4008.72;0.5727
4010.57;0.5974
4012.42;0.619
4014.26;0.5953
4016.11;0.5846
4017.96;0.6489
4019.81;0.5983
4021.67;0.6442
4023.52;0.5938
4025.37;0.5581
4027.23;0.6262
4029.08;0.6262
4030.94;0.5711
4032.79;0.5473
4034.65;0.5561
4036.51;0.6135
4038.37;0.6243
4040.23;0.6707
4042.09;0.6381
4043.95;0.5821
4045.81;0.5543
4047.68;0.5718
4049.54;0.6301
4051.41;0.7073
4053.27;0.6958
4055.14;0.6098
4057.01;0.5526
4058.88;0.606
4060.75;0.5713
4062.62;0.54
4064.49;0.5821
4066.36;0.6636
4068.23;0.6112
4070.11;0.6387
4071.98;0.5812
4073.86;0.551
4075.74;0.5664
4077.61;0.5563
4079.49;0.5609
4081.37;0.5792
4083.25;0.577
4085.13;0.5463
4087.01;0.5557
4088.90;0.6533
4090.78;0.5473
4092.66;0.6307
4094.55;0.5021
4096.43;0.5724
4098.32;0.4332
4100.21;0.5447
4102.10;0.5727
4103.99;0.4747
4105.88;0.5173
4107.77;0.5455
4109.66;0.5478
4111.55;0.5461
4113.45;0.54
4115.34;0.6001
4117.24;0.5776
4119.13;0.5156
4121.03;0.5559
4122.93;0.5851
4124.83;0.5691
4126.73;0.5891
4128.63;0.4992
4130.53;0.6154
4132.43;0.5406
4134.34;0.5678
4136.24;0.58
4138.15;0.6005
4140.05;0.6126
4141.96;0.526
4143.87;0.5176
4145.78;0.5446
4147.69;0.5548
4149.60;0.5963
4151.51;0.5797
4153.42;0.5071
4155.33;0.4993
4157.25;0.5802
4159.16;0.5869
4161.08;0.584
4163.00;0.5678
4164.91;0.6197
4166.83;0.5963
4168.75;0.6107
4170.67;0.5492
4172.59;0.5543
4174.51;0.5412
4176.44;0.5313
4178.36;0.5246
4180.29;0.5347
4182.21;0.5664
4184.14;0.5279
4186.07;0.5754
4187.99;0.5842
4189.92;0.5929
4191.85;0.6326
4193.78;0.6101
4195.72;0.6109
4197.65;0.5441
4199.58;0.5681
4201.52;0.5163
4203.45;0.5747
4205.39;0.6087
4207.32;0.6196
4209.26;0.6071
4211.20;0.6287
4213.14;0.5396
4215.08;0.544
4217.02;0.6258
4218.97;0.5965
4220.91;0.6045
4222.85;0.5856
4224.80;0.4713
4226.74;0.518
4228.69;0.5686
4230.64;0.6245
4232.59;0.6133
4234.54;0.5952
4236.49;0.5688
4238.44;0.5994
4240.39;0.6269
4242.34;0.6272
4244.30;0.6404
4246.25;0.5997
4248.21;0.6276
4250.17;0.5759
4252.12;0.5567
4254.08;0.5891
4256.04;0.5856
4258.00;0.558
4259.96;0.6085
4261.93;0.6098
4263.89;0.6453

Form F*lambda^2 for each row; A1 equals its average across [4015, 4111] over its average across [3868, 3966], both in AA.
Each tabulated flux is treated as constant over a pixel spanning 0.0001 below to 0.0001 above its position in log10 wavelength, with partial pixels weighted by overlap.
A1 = 1.4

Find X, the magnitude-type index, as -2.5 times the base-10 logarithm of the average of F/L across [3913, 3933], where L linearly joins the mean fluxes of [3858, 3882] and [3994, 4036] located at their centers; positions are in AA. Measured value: 0.09 mag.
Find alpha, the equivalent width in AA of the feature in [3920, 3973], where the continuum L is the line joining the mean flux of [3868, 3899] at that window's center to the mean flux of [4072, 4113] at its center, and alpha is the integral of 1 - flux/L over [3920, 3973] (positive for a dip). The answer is 6.0 AA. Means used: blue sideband 0.447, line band 0.424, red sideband 0.552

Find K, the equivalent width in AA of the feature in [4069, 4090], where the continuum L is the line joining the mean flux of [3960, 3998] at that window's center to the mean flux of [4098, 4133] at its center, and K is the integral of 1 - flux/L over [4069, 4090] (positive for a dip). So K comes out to -2.1 AA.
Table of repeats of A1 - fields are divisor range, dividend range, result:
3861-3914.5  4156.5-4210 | 1.42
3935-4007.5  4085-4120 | 1.22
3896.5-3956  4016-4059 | 1.38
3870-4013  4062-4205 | 1.31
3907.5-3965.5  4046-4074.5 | 1.40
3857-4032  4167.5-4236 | 1.33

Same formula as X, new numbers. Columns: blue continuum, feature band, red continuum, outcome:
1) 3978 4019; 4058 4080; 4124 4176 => -0.03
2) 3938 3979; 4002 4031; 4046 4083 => -0.14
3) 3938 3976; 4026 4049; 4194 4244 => -0.25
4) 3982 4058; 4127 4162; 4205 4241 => 0.05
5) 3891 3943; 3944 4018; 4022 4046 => 0.07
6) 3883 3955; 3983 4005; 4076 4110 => -0.13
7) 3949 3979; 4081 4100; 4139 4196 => -0.09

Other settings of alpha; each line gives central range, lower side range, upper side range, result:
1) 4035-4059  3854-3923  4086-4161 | -3.97 AA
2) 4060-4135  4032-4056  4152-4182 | 3.61 AA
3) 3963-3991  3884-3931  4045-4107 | 4.36 AA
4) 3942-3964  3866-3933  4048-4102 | 1.29 AA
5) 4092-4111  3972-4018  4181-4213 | 1.16 AA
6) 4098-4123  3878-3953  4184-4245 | 0.04 AA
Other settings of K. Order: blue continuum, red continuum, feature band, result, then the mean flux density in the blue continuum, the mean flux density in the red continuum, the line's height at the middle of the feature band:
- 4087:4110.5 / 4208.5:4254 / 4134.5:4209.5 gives -0.05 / 0.545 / 0.589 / 0.569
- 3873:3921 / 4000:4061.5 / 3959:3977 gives 5.55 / 0.473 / 0.603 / 0.542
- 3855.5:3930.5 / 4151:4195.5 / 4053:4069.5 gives -2.12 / 0.478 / 0.568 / 0.532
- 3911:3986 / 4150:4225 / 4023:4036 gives -2.47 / 0.448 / 0.573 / 0.49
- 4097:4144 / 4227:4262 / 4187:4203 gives -0.10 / 0.552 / 0.597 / 0.579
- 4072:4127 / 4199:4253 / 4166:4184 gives 0.61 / 0.556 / 0.587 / 0.574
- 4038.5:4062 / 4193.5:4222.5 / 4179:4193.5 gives 0.39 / 0.615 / 0.586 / 0.59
